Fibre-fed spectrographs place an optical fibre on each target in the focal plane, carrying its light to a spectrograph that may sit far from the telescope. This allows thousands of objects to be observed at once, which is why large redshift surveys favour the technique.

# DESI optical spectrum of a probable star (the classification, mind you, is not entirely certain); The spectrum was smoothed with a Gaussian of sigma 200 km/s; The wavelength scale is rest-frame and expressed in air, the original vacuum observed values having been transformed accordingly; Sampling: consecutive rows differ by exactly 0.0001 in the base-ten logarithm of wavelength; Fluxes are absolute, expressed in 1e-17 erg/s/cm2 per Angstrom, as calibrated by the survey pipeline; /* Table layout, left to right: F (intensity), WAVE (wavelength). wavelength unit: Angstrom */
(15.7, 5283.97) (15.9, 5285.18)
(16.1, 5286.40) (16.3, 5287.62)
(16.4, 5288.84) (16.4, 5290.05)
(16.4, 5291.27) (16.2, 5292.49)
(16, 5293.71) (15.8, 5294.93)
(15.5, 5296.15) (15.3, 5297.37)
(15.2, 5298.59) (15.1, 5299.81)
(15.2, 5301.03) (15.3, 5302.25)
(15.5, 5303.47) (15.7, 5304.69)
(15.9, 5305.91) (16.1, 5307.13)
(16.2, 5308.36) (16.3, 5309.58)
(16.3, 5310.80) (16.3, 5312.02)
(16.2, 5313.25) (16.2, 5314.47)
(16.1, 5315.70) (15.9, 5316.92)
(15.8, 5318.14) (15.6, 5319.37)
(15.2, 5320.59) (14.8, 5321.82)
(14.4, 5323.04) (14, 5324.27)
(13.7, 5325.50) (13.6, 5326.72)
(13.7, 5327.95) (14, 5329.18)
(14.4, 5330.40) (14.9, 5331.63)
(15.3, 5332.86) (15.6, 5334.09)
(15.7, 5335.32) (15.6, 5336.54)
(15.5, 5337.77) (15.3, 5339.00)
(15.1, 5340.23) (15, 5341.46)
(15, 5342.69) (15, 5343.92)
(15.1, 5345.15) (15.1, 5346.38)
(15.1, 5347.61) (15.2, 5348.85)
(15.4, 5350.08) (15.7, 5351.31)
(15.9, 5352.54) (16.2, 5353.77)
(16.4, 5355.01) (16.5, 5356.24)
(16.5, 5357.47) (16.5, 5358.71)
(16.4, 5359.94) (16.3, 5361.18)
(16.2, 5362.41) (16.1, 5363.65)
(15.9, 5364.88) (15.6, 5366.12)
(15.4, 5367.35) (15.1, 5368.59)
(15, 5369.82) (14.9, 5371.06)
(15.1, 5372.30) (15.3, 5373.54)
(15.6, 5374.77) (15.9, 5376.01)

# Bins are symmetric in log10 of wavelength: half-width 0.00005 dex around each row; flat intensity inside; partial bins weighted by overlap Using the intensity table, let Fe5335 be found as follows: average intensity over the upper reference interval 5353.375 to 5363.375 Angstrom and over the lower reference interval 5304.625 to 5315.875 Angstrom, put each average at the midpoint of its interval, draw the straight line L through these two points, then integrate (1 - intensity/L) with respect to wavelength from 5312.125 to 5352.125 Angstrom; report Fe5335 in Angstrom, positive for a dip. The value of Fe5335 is 2.76 Angstrom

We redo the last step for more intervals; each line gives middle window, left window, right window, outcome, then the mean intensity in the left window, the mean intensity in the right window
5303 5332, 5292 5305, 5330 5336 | 0.1 Angstrom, 15.5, 15.2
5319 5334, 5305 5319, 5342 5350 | 1.1 Angstrom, 16.1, 15.1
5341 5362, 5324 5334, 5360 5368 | -0.5 Angstrom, 14.3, 15.9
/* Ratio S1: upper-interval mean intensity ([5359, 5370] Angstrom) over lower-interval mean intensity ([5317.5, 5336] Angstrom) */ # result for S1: 1.1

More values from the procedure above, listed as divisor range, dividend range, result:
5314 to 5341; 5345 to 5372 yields 1.05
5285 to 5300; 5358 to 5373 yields 0.99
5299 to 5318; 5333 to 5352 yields 0.96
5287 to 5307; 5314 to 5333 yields 0.94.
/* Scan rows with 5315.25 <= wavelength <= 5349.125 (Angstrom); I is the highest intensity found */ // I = 16.1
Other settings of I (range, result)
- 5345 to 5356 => 16.4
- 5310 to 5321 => 16.3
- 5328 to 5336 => 15.7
